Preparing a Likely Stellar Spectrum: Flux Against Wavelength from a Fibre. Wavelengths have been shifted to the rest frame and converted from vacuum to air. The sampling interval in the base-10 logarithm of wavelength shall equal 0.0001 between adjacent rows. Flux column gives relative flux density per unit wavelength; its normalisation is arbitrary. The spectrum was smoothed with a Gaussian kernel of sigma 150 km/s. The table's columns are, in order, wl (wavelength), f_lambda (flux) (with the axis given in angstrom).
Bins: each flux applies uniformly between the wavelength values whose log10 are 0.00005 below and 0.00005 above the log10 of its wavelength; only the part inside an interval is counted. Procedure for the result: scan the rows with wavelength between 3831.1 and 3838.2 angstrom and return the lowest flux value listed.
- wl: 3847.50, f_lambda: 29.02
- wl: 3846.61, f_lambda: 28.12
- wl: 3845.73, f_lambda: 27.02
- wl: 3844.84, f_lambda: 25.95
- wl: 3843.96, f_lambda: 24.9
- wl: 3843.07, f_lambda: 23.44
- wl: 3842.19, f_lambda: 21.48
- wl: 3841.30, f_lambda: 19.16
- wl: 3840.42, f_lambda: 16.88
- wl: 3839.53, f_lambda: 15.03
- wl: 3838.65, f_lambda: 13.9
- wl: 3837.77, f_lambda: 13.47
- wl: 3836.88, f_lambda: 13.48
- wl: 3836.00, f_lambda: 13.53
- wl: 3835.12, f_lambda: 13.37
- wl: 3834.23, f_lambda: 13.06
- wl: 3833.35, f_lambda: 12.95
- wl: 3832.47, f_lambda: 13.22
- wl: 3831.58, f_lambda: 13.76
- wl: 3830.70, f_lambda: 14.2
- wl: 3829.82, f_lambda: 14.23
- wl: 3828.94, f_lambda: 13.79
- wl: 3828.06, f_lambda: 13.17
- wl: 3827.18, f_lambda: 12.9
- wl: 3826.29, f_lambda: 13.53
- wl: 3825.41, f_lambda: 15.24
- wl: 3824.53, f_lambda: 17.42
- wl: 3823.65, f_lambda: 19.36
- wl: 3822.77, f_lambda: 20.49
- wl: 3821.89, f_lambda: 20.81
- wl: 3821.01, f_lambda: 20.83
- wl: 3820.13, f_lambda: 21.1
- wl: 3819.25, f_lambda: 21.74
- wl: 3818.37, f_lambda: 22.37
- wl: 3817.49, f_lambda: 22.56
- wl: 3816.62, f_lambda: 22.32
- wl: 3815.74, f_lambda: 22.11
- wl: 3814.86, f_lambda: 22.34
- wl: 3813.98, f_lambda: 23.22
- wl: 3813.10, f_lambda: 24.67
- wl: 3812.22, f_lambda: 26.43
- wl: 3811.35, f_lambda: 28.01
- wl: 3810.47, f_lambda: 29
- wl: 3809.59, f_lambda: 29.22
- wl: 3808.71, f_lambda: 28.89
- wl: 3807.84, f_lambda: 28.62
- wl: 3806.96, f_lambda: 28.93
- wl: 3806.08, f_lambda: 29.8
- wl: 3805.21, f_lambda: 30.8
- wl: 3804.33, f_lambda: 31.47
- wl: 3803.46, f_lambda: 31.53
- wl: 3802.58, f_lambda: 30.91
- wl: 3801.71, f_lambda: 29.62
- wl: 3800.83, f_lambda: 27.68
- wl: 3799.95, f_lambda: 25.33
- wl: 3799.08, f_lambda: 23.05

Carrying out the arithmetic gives 12.95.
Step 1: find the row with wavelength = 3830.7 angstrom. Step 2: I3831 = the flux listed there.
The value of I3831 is 14.2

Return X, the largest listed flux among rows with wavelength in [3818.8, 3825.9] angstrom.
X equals 21.74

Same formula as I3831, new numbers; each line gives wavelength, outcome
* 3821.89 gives 20.81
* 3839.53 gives 15.03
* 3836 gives 13.53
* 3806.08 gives 29.8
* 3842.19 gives 21.48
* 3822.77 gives 20.49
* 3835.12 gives 13.37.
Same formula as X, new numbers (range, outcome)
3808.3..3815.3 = 29.22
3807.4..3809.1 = 28.89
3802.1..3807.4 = 31.53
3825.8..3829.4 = 13.79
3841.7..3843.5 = 23.44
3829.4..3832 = 14.23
